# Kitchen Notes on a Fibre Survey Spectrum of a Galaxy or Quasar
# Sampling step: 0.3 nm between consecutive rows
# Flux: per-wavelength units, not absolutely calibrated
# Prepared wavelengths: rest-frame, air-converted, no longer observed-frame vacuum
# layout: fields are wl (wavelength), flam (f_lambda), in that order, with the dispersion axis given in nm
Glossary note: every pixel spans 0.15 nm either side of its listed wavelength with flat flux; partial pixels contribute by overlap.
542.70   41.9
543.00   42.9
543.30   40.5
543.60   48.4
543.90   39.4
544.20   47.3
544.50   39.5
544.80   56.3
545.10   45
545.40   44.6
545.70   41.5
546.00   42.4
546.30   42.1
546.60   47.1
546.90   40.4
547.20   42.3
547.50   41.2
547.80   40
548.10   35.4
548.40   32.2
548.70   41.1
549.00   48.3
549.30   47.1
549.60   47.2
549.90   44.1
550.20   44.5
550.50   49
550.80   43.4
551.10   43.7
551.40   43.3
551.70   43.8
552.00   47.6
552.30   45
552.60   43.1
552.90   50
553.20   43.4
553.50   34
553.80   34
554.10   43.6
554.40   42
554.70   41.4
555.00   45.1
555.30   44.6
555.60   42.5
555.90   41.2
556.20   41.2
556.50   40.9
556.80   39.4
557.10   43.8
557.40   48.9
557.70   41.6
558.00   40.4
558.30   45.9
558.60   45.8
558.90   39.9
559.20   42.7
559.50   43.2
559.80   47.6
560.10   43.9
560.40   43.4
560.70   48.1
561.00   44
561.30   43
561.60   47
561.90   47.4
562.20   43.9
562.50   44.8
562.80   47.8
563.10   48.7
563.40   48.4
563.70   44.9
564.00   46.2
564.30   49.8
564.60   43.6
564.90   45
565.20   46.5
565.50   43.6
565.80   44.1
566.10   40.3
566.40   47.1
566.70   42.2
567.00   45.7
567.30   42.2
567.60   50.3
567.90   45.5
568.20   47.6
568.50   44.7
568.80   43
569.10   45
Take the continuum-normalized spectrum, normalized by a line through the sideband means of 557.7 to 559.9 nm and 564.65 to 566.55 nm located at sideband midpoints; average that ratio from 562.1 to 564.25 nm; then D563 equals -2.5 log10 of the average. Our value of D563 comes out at -0.061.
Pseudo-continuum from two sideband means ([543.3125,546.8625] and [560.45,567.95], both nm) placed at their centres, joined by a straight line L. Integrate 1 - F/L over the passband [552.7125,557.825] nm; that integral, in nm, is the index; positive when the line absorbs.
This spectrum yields 0.33 nm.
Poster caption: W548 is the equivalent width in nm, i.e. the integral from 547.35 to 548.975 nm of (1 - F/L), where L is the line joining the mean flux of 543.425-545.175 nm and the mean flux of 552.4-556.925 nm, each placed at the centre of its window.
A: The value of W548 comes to 0.21 nm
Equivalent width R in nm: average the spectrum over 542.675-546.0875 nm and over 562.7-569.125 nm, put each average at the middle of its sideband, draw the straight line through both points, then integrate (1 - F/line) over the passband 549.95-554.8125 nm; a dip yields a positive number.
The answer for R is 0.159 nm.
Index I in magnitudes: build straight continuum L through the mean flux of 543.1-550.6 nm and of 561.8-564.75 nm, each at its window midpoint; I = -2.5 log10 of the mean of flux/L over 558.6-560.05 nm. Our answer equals 0.05 mag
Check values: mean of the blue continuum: 43.4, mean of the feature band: 43.6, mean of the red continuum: 46.5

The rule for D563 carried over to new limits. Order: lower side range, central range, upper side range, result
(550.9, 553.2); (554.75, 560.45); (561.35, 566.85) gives 0.05 mag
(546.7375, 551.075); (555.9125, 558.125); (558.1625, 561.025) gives 0.04 mag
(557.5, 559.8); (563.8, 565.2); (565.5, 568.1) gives -0.05 mag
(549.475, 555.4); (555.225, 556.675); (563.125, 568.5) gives 0.06 mag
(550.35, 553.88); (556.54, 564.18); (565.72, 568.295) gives -0.01 mag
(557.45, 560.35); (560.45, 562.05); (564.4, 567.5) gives -0.05 mag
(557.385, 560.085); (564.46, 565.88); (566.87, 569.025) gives 0.01 mag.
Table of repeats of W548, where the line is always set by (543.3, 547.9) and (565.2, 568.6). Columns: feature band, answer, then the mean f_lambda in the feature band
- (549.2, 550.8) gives -0.075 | 46.1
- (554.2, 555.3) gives 0.029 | 43.1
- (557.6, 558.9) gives 0.040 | 43.1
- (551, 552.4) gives -0.019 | 44.7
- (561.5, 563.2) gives -0.070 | 46.5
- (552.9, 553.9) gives 0.112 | 39.2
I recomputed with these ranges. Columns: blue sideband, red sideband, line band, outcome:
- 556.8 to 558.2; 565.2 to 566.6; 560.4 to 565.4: -0.06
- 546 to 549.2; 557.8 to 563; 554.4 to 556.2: 0.01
